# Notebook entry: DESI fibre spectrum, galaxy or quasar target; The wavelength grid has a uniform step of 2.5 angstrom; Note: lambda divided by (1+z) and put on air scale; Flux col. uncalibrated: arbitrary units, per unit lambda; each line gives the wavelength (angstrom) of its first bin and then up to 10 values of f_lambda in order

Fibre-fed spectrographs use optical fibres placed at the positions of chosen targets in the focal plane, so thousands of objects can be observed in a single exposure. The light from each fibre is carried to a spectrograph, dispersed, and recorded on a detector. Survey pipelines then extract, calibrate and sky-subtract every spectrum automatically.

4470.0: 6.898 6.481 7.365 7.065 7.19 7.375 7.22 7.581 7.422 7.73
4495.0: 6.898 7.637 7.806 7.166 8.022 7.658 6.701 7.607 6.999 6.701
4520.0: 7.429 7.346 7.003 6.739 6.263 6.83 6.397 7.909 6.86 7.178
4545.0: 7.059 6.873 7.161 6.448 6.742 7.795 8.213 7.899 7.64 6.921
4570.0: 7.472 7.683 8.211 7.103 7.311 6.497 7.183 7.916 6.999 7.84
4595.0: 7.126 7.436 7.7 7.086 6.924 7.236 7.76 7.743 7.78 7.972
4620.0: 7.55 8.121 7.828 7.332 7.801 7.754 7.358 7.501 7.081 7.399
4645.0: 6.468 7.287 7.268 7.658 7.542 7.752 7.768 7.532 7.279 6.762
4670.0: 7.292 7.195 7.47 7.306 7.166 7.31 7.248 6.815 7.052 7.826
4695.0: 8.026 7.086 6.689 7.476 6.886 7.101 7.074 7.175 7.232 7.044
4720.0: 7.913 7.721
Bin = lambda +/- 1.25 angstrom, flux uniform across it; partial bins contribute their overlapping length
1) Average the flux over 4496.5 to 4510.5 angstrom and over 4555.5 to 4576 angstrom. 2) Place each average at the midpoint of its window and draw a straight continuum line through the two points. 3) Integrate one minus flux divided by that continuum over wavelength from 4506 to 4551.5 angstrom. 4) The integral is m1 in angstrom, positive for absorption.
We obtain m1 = 3.3 angstrom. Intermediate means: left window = 7.54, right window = 7.69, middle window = 7.04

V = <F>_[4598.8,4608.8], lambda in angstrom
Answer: 7.24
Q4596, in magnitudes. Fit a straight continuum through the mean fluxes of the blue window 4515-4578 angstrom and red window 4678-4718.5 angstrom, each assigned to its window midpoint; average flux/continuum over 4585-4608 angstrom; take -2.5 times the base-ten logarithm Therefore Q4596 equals -0.02 mag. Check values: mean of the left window 7.19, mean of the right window 7.2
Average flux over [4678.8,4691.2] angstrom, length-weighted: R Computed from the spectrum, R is 7.12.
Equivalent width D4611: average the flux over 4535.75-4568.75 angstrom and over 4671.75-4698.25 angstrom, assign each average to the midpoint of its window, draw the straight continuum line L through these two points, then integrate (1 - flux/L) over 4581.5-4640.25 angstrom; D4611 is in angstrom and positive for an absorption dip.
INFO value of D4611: -1.58 angstrom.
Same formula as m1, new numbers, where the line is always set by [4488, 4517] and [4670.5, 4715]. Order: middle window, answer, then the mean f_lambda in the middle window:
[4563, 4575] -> -0.3 angstrom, 7.54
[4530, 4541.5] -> 0.7 angstrom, 6.92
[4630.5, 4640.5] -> -0.3 angstrom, 7.48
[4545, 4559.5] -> 0.6 angstrom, 7.07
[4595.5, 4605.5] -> 0.0 angstrom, 7.3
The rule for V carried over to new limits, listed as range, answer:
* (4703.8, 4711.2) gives 7.02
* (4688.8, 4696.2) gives 7.64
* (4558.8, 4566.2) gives 7.92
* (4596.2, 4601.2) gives 7.56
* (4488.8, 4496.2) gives 7.35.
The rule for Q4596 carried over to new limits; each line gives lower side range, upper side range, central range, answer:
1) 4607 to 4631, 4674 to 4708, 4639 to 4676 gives 0.02 mag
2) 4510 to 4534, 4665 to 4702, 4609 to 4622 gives -0.10 mag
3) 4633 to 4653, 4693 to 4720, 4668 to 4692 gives 0.00 mag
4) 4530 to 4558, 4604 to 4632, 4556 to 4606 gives -0.02 mag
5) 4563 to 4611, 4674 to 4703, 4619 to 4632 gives -0.06 mag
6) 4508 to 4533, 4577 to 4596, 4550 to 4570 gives -0.03 mag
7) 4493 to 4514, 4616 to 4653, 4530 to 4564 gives 0.05 mag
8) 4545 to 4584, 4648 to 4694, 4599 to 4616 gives -0.02 mag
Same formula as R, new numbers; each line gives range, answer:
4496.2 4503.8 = 7.54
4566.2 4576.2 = 7.57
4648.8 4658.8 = 7.56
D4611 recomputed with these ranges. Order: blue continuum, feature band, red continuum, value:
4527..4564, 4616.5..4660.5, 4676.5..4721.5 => -2.0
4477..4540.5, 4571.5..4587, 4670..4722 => -0.3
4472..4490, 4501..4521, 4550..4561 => -0.1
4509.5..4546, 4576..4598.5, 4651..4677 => -0.3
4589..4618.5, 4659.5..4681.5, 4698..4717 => -0.2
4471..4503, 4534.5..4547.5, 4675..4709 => 0.3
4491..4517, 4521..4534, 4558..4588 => 1.0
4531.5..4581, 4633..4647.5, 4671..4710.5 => 0.1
